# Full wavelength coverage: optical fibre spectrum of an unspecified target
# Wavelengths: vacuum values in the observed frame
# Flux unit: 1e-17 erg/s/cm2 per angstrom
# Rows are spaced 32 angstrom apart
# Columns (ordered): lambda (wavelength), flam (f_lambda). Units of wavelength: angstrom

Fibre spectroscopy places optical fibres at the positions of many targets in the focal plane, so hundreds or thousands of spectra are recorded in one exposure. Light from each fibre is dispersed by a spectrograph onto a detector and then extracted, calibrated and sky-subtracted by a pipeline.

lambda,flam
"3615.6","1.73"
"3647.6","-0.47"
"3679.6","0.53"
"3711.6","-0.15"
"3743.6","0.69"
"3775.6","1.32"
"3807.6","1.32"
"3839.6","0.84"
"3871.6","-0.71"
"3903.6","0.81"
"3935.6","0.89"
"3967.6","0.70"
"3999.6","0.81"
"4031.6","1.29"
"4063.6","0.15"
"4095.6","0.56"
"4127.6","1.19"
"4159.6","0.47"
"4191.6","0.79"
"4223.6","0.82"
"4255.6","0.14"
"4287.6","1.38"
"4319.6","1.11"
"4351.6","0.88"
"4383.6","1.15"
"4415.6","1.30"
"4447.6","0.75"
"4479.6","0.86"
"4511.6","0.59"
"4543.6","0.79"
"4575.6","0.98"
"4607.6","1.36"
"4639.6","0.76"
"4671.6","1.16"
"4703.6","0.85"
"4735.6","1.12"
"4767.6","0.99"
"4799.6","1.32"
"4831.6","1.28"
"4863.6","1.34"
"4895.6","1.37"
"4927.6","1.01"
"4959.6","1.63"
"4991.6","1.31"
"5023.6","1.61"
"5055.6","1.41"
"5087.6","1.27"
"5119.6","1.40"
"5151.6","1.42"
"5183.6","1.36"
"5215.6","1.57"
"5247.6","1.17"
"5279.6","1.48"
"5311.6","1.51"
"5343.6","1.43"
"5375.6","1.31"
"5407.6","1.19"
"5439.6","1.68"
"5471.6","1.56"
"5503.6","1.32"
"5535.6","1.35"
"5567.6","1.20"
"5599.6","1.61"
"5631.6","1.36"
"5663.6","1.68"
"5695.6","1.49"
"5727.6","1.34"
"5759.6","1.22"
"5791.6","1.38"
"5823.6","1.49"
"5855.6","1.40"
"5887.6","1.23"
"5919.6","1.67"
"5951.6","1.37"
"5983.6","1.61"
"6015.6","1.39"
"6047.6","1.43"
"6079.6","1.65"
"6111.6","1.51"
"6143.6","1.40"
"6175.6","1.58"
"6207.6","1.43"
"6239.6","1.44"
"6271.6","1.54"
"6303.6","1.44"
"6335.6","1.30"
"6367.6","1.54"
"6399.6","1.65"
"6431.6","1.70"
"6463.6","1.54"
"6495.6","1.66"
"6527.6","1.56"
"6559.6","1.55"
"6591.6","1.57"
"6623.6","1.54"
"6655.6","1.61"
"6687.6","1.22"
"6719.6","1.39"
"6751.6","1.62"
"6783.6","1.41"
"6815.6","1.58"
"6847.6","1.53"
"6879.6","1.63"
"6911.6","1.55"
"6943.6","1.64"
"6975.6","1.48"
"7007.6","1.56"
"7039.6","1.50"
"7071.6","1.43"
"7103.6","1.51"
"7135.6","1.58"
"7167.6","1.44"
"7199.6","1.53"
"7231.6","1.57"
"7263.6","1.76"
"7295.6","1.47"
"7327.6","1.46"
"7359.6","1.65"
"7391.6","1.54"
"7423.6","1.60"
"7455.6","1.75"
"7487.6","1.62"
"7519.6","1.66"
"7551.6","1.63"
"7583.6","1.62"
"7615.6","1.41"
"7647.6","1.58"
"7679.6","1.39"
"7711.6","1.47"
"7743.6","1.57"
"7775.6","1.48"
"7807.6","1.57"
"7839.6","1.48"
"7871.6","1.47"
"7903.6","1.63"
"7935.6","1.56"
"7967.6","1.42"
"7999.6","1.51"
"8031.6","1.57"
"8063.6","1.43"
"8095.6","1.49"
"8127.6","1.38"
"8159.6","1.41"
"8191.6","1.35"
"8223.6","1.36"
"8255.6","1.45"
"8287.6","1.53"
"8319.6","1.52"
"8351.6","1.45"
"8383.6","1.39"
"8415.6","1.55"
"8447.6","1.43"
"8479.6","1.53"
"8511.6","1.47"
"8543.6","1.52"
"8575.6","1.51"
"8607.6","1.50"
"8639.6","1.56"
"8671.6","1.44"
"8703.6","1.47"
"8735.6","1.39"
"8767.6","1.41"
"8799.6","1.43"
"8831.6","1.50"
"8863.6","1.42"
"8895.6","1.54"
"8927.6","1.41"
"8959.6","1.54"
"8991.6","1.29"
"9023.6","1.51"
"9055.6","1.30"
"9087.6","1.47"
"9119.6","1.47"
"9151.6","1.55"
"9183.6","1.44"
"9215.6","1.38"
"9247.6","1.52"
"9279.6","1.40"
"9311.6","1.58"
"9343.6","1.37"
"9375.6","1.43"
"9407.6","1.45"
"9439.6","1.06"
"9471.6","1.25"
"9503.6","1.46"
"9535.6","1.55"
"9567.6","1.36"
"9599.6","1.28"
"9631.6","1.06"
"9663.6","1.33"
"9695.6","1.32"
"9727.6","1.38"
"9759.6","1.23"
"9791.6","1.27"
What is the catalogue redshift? 0.13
